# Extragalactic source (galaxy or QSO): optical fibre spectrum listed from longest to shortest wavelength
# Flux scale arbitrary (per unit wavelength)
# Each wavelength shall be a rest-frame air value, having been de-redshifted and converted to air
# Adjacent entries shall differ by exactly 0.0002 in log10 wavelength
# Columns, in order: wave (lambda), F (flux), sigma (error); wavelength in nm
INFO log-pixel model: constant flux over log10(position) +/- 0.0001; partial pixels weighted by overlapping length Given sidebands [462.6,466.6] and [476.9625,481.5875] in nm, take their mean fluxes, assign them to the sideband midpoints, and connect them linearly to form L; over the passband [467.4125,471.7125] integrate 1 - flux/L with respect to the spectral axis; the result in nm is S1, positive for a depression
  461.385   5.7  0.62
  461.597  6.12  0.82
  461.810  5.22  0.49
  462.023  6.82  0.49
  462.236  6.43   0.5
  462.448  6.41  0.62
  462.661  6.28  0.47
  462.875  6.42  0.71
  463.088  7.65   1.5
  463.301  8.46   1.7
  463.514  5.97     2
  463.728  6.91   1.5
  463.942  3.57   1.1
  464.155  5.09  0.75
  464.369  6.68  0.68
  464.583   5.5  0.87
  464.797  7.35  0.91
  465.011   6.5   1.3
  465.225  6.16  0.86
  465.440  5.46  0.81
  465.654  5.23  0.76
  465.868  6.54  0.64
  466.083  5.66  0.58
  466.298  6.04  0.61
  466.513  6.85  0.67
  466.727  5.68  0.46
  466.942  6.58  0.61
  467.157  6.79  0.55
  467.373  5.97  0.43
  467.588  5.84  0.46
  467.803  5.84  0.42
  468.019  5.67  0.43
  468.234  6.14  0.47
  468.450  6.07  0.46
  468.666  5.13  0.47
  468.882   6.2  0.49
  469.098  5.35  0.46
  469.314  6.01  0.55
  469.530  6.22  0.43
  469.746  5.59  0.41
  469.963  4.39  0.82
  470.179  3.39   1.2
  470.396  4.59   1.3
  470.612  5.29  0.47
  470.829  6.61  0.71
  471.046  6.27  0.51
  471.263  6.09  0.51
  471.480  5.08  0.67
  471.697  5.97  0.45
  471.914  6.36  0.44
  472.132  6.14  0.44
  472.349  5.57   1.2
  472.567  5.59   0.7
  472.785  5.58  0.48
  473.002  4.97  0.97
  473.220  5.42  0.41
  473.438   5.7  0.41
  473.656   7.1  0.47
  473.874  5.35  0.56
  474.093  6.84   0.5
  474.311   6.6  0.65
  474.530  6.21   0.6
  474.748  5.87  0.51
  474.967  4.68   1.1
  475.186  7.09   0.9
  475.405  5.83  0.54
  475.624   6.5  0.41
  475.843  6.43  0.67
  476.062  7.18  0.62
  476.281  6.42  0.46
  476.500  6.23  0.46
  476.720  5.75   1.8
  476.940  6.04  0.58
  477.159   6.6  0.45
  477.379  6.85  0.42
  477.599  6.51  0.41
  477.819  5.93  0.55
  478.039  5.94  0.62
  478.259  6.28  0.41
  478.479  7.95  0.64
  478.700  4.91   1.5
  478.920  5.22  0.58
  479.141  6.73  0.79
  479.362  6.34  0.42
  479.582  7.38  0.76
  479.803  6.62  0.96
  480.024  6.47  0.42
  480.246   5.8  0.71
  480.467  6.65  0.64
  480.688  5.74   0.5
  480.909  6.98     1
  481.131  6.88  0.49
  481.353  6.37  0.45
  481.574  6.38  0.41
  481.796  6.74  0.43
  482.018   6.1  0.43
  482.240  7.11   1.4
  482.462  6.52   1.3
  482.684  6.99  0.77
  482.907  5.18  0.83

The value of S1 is 0.48 nm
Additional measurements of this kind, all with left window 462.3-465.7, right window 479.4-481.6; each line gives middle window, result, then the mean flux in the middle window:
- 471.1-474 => 0.279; 5.78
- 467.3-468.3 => 0.069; 5.88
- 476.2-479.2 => 0.116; 6.23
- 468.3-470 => 0.175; 5.68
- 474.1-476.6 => 0.055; 6.3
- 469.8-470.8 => 0.268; 4.65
